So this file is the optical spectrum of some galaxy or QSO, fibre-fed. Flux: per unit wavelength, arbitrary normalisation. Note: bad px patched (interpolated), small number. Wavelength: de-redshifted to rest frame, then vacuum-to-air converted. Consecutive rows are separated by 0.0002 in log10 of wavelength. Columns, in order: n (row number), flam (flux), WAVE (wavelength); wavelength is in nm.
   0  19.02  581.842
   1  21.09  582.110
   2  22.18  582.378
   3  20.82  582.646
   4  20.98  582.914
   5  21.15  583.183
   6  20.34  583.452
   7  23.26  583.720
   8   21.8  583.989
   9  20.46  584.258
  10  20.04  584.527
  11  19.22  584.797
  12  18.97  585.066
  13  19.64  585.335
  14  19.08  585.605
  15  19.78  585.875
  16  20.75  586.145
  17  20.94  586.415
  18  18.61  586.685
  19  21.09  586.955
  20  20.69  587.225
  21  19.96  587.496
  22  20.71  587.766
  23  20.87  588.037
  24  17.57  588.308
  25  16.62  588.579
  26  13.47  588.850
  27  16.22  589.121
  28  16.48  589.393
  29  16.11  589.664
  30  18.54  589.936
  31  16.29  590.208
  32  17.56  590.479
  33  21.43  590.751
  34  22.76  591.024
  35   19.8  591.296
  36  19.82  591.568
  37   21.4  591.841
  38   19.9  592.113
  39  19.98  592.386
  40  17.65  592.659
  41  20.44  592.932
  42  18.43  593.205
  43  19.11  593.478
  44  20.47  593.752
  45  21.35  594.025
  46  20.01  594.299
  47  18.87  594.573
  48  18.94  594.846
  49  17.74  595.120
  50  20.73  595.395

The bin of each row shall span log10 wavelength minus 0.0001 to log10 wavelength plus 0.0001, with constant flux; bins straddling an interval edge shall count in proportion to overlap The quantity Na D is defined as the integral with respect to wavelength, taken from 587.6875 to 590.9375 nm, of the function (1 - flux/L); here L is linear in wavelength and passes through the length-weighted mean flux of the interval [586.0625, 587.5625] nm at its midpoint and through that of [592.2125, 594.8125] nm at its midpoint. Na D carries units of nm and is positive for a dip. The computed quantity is 0.38 nm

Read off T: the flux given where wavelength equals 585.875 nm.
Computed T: 19.78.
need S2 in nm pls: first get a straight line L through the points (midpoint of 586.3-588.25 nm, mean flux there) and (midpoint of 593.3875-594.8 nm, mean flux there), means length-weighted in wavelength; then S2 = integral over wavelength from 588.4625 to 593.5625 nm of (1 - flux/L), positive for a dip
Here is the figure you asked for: 0.39 nm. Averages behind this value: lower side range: 20.3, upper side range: 19.9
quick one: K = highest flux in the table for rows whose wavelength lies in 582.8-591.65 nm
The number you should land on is 23.26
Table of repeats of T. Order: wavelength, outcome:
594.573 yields 18.87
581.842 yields 19.02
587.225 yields 20.69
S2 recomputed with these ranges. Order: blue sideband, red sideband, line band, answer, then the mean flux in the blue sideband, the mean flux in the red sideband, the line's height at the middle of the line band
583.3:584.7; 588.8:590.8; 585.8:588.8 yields -0.13 nm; 21.1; 17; 18.8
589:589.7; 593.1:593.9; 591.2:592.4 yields -0.14 nm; 16.3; 19.4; 18.1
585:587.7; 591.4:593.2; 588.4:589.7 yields 0.27 nm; 20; 19.8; 19.9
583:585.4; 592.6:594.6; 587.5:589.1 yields 0.18 nm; 20.6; 19.6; 20.2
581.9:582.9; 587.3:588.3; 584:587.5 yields 0.09 nm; 21.2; 20.1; 20.5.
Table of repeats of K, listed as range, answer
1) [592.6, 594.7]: 21.35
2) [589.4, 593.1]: 22.76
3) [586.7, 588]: 21.09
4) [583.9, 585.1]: 21.8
